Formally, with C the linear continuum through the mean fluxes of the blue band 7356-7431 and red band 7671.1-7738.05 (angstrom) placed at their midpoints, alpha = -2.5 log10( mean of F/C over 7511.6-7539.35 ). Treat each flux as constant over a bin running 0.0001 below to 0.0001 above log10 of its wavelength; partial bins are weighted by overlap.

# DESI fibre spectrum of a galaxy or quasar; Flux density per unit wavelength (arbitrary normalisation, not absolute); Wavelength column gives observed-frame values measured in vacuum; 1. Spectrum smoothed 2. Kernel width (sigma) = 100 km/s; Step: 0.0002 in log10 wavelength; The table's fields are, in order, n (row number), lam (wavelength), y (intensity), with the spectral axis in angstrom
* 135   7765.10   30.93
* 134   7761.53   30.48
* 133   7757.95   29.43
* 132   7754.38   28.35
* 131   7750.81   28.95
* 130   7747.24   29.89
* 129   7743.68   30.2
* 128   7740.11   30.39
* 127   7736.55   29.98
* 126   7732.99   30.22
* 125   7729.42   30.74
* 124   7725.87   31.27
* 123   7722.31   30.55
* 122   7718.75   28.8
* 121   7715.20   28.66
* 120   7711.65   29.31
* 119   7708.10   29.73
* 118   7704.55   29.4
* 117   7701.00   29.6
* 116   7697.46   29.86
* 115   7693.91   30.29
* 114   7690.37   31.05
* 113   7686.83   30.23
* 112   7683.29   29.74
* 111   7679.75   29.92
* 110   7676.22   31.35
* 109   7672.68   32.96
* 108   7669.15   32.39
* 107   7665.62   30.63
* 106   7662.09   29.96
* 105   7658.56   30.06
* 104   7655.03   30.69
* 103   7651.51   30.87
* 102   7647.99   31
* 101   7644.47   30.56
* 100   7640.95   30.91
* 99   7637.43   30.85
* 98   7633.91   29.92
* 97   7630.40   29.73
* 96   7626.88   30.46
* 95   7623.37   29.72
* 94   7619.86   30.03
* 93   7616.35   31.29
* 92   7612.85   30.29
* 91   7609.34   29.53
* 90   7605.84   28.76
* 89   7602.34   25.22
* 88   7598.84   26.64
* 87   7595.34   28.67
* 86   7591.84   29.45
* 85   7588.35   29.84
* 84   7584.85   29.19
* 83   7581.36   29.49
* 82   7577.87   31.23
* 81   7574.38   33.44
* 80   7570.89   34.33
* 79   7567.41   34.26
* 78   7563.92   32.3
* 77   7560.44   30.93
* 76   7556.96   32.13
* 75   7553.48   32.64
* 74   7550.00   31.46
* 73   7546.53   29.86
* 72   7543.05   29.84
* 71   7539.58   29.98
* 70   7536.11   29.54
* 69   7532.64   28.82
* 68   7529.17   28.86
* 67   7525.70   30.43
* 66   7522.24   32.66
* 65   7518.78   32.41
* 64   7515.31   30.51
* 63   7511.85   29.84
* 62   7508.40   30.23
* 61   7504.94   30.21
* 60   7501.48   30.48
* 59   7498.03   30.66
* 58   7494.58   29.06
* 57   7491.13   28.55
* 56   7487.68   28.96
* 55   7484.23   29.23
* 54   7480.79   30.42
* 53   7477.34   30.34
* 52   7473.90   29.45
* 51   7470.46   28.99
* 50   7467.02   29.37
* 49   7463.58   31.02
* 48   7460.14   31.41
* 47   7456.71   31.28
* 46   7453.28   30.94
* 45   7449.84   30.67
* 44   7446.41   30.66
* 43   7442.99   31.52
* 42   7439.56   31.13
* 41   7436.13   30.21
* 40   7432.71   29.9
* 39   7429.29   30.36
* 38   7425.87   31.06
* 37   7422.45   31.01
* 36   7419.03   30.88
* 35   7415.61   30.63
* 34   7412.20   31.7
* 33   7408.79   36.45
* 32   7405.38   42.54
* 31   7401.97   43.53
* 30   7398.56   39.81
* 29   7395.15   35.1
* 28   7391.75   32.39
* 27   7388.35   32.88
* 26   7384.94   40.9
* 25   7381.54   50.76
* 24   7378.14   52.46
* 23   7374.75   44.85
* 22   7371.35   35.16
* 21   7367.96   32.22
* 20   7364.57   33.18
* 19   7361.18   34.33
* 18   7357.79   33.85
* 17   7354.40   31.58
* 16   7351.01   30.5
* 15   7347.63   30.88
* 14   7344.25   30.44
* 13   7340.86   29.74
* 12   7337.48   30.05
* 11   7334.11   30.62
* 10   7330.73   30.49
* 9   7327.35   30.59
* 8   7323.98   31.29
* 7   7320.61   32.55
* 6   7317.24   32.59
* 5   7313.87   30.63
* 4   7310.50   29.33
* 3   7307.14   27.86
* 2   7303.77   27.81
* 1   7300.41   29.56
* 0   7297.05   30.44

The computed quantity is 0.12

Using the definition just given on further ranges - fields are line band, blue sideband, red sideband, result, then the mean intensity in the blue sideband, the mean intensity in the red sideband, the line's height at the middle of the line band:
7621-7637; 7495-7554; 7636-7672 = 0.03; 30.4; 30.9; 30.8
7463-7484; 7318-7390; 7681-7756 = 0.11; 34.7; 29.9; 33.1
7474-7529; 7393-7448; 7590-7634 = 0.05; 33.5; 29.2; 31.7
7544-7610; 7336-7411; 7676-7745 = 0.07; 36.5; 30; 32.6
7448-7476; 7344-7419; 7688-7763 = 0.16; 36.6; 29.9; 35.1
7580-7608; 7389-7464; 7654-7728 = 0.10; 32.9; 30.3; 31.3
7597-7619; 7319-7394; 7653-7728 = 0.10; 34.6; 30.3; 31.4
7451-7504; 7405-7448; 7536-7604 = 0.05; 31.8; 30.5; 31.4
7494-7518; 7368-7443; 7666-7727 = 0.13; 36.1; 30.3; 34.1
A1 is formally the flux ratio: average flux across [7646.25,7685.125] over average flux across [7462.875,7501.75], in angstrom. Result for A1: 1.0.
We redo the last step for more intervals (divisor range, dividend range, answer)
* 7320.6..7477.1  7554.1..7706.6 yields 0.91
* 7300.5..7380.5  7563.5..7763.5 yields 0.92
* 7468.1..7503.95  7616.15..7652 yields 1.03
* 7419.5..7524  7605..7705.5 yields 1.00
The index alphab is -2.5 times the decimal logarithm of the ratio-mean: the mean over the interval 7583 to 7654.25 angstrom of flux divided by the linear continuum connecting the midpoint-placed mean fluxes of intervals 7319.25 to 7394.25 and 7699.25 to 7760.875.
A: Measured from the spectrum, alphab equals 0.05 mag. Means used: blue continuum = 34.7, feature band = 29.7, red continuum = 29.7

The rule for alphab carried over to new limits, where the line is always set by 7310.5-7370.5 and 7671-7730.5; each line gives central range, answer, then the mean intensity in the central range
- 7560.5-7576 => -0.089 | 33.3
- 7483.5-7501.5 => 0.055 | 29.4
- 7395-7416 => -0.202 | 37.7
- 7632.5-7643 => -0.005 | 30.6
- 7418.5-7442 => 0.018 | 30.7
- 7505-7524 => -0.007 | 31.1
